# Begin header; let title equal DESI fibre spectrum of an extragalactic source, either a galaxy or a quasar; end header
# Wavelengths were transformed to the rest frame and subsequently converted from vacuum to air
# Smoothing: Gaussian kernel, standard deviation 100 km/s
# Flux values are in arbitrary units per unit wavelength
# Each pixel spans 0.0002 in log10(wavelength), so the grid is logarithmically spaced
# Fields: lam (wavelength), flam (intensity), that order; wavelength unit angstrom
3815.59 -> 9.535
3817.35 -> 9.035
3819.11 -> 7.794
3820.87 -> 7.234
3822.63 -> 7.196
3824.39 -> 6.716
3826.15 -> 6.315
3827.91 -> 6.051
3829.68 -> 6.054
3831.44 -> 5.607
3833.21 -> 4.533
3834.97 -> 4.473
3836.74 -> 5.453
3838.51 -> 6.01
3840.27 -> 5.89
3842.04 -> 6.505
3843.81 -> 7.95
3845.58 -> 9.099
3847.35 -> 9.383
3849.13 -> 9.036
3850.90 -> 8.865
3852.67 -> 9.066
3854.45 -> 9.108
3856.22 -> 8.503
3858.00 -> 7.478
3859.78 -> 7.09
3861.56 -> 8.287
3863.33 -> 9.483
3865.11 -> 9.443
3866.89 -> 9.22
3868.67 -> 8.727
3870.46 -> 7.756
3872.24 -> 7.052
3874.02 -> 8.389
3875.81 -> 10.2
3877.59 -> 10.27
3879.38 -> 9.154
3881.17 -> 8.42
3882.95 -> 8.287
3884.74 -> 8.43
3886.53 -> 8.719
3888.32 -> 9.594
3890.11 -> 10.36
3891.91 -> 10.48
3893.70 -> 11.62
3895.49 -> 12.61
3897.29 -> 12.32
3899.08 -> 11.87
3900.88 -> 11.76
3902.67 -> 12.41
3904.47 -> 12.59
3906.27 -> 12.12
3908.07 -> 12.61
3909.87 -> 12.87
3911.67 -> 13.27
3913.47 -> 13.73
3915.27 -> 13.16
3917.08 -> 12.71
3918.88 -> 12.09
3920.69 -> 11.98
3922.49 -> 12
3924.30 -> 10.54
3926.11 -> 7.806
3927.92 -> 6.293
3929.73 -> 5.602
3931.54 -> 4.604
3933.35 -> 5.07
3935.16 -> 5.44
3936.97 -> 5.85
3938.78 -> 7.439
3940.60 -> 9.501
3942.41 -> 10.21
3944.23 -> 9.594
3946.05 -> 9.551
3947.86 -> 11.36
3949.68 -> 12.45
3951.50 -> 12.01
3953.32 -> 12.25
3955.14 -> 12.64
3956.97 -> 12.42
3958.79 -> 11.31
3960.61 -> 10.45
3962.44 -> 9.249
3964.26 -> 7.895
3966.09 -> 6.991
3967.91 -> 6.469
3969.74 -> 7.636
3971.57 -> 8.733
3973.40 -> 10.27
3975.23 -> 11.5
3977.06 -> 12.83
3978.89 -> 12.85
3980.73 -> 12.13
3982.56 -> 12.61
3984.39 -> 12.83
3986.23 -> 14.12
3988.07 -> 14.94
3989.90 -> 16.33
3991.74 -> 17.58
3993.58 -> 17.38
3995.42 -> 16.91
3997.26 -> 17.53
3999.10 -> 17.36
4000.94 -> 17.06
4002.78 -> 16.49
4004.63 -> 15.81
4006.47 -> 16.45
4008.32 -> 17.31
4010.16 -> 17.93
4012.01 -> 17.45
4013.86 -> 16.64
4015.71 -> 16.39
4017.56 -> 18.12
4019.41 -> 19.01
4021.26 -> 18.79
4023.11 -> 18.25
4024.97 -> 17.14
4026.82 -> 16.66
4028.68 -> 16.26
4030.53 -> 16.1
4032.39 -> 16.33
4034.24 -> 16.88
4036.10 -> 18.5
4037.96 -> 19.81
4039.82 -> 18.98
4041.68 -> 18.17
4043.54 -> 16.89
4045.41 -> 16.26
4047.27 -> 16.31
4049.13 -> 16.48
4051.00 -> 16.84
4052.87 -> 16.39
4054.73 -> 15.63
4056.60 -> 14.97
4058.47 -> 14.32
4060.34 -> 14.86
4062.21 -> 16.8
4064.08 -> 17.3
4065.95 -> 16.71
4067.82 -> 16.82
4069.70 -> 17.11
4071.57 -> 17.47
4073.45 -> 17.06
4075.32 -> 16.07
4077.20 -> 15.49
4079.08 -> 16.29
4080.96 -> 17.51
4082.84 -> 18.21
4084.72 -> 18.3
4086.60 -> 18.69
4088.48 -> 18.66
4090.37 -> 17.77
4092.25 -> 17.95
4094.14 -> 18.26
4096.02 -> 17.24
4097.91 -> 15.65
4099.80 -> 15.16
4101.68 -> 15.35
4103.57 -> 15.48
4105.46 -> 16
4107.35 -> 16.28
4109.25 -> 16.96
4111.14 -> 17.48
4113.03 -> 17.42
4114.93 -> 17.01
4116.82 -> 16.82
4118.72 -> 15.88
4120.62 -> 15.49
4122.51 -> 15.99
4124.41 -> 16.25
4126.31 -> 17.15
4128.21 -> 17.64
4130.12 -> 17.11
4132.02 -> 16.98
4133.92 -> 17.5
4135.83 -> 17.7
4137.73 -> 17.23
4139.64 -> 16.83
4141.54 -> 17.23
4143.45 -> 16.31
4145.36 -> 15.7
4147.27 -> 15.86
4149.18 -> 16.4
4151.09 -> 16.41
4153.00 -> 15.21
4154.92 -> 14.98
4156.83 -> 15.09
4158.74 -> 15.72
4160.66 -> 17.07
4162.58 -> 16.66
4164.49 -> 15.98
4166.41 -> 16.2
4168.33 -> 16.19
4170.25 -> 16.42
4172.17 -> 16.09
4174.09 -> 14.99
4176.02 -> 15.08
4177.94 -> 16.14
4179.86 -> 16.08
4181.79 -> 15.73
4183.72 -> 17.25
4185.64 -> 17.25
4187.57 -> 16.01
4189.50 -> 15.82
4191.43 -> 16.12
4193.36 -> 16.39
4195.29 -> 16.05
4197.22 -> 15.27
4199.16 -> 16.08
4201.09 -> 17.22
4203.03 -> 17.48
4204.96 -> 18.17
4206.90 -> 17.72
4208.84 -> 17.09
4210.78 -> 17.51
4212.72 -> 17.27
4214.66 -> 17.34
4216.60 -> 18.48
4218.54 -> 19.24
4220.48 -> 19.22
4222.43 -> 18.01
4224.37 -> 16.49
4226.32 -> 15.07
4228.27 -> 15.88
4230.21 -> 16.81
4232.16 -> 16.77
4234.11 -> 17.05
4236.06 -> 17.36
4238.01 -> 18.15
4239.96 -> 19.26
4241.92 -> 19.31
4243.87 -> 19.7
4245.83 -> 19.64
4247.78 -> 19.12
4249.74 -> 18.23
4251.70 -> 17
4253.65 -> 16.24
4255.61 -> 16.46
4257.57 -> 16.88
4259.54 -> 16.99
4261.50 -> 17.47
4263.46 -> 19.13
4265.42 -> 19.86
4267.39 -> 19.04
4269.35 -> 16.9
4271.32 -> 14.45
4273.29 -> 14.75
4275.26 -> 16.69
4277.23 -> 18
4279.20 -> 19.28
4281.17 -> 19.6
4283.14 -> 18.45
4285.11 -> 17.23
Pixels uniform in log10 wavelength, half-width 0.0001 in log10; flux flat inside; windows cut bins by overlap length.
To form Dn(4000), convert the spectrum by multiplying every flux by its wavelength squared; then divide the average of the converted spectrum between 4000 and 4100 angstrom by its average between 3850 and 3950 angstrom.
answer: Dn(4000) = 1.89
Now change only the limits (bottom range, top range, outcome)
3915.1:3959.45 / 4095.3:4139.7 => 1.87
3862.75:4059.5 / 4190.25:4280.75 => 1.56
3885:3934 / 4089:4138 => 1.73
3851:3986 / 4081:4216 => 1.86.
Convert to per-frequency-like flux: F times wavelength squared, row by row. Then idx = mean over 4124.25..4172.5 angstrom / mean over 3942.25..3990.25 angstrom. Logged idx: 1.6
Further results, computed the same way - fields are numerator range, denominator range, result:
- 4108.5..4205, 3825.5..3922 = 2.01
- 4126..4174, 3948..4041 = 1.21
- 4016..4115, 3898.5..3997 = 1.62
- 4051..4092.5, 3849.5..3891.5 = 2.12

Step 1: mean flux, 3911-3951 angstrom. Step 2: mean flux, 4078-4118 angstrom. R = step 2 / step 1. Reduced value 1.8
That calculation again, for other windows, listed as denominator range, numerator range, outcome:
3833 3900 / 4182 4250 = 2.00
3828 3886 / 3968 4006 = 1.77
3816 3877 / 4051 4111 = 2.18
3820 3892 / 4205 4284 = 2.23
